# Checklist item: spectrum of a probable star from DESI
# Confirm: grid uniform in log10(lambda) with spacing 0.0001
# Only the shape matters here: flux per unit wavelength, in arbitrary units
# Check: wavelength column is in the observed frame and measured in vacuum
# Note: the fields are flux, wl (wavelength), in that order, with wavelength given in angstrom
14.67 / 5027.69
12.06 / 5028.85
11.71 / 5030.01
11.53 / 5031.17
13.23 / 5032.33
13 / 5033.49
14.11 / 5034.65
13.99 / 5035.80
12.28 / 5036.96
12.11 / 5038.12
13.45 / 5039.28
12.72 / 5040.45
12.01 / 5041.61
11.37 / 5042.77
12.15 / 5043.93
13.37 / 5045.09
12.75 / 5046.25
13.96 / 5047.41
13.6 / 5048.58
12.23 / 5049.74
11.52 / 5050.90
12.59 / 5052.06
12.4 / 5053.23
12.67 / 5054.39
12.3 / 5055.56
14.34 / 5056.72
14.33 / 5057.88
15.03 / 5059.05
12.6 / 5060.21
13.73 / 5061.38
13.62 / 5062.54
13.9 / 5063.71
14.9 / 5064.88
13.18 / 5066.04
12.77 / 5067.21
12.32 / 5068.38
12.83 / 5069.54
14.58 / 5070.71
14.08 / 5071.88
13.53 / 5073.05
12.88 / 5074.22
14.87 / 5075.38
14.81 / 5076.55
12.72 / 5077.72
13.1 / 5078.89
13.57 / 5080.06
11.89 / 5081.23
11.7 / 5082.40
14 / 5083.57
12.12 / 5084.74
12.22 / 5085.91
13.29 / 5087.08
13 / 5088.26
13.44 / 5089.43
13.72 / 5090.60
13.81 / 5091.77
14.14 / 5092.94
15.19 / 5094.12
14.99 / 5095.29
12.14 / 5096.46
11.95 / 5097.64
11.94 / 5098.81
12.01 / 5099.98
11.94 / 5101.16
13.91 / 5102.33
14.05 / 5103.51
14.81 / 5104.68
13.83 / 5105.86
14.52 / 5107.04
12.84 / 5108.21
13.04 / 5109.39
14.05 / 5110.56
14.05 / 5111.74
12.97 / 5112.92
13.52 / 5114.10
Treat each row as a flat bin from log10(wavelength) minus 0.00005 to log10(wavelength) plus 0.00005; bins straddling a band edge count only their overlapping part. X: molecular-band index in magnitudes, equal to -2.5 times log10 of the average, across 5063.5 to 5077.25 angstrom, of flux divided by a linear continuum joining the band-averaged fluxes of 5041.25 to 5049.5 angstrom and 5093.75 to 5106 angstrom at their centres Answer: -0.06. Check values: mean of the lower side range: 12.7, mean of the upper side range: 13.3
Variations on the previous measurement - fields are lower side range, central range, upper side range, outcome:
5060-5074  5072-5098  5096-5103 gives -0.041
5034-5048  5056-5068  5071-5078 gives -0.023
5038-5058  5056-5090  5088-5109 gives -0.027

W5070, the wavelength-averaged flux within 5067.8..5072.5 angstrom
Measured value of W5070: 13.5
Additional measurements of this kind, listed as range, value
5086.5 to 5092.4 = 13.5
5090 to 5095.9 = 14.4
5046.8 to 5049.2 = 13.7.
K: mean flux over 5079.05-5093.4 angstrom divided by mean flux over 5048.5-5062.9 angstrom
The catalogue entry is 1.0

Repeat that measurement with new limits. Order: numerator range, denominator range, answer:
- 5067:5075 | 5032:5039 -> 1.02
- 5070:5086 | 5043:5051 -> 1.04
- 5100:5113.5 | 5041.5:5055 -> 1.08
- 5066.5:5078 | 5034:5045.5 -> 1.06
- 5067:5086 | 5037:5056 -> 1.05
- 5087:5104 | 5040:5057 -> 1.05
